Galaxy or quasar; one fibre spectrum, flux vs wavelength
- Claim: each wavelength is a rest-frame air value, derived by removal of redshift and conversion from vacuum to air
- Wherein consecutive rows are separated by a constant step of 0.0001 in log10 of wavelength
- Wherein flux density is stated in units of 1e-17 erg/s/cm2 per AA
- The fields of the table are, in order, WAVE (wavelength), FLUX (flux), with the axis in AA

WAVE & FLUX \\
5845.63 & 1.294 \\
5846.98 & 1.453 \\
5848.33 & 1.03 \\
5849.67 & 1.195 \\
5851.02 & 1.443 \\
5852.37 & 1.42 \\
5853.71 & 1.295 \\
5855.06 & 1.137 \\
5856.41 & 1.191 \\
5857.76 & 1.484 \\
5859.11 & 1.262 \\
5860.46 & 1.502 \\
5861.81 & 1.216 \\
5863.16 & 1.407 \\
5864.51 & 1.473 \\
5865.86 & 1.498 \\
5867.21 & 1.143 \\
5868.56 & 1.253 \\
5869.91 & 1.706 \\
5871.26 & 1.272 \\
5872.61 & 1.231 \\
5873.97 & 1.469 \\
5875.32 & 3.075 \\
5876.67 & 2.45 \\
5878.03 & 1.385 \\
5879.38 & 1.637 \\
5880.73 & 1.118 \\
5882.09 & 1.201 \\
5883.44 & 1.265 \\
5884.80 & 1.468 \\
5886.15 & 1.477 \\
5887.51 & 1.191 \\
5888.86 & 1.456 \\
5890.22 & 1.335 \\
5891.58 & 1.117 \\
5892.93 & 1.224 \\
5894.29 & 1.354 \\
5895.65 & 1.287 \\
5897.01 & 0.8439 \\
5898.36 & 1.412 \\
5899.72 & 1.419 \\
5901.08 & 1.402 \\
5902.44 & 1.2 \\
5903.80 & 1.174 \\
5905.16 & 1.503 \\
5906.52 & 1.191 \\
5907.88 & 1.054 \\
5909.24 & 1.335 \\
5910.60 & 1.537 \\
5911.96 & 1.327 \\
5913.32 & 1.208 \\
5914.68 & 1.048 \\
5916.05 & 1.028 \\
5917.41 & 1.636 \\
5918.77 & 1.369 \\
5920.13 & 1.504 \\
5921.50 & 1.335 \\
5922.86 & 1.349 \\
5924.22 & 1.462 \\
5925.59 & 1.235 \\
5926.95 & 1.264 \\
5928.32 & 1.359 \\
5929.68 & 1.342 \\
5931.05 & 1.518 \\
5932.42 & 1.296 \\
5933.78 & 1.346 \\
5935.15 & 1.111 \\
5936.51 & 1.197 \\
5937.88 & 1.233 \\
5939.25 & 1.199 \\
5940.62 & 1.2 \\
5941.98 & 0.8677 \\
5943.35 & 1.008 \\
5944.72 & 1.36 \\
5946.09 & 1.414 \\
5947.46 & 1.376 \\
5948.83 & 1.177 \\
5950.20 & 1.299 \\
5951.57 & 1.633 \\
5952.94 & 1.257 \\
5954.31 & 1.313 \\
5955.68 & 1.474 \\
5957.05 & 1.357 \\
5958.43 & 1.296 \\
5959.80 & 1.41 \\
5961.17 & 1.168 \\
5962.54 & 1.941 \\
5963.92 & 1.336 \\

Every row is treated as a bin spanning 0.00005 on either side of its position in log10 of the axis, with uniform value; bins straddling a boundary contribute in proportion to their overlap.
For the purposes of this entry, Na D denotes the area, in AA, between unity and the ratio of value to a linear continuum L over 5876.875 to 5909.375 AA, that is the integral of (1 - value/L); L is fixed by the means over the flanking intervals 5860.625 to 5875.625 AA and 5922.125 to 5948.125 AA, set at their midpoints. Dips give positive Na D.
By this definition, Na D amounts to 2.20 AA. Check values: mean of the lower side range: 1.48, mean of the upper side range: 1.27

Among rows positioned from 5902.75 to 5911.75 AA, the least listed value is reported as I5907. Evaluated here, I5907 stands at 1.054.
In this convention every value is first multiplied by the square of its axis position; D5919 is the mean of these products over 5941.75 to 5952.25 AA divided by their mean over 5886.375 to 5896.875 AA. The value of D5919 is 1.03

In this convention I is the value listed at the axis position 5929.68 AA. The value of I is 1.342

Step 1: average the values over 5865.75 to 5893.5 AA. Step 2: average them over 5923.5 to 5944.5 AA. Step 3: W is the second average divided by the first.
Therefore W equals 0.8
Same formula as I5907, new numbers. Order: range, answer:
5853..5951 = 0.8439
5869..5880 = 1.231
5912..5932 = 1.028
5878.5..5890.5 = 1.118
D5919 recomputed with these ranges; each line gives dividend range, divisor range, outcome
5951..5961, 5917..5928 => 1.00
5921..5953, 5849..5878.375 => 0.89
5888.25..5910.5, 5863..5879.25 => 0.79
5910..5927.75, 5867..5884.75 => 0.86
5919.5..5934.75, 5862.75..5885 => 0.90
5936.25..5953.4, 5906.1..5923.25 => 0.97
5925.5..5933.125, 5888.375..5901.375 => 1.06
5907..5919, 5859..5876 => 0.86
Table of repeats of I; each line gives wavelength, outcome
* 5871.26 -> 1.272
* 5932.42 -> 1.296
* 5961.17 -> 1.168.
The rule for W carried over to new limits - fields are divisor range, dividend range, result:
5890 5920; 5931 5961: 1.00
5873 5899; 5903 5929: 0.90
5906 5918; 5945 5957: 1.08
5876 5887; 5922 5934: 0.91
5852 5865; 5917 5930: 1.04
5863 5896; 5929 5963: 0.89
